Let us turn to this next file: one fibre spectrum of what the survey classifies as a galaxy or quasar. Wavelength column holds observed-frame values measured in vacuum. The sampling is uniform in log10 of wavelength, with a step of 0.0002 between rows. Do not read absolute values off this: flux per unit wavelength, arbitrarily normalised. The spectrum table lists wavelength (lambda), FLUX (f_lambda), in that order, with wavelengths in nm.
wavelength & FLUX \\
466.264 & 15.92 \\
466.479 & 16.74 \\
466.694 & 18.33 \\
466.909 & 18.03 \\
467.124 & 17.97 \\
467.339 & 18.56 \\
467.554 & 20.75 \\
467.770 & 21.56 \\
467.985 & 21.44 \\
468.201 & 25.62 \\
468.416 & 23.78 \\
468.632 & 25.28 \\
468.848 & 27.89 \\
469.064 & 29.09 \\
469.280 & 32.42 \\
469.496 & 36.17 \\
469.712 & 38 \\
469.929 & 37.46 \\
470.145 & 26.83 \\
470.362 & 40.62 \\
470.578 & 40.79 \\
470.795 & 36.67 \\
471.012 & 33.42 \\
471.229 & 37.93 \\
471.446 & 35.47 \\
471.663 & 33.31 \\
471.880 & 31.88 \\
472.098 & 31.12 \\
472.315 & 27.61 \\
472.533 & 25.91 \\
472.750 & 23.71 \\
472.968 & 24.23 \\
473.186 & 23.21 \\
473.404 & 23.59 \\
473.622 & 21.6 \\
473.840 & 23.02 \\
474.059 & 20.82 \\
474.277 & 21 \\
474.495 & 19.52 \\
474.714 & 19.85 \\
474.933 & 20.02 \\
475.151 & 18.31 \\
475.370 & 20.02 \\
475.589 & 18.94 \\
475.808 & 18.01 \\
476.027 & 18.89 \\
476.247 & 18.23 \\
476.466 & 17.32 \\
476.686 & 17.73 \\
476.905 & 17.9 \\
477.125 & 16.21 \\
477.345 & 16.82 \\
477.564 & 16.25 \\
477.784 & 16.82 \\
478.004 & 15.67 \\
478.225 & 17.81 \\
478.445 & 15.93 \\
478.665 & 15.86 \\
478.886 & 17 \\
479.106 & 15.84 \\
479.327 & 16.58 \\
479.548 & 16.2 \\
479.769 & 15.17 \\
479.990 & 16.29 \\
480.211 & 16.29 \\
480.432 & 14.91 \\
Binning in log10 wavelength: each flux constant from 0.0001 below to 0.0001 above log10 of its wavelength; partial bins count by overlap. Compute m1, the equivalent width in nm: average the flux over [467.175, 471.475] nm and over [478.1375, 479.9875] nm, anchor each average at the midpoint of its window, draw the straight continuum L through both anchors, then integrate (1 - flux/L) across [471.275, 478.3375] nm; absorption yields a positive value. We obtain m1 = 0.289 nm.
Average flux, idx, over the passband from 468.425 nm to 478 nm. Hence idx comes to 25.4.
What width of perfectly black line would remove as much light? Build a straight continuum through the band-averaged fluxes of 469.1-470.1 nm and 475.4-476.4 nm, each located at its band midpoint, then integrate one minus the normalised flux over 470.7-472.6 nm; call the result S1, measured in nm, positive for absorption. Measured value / -0.19 nm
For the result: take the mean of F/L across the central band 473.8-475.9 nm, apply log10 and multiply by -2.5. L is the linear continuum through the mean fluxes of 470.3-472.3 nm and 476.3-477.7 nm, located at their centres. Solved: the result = 0.20 mag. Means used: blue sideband 35.2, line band 19.9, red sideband 17.1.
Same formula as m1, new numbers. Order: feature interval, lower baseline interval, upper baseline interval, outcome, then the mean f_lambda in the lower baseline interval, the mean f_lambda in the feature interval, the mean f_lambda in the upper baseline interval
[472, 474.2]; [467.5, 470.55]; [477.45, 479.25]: -0.050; 29.5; 24.4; 16.4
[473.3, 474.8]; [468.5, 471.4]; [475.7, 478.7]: 0.191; 34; 21.4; 17.1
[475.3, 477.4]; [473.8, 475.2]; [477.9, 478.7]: 0.046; 20.3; 18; 16.4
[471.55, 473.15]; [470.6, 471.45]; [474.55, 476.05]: 0.161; 36.4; 28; 19.2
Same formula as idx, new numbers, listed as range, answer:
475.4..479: 17.3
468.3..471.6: 33.4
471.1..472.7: 31.6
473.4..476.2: 20.1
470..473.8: 30.4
